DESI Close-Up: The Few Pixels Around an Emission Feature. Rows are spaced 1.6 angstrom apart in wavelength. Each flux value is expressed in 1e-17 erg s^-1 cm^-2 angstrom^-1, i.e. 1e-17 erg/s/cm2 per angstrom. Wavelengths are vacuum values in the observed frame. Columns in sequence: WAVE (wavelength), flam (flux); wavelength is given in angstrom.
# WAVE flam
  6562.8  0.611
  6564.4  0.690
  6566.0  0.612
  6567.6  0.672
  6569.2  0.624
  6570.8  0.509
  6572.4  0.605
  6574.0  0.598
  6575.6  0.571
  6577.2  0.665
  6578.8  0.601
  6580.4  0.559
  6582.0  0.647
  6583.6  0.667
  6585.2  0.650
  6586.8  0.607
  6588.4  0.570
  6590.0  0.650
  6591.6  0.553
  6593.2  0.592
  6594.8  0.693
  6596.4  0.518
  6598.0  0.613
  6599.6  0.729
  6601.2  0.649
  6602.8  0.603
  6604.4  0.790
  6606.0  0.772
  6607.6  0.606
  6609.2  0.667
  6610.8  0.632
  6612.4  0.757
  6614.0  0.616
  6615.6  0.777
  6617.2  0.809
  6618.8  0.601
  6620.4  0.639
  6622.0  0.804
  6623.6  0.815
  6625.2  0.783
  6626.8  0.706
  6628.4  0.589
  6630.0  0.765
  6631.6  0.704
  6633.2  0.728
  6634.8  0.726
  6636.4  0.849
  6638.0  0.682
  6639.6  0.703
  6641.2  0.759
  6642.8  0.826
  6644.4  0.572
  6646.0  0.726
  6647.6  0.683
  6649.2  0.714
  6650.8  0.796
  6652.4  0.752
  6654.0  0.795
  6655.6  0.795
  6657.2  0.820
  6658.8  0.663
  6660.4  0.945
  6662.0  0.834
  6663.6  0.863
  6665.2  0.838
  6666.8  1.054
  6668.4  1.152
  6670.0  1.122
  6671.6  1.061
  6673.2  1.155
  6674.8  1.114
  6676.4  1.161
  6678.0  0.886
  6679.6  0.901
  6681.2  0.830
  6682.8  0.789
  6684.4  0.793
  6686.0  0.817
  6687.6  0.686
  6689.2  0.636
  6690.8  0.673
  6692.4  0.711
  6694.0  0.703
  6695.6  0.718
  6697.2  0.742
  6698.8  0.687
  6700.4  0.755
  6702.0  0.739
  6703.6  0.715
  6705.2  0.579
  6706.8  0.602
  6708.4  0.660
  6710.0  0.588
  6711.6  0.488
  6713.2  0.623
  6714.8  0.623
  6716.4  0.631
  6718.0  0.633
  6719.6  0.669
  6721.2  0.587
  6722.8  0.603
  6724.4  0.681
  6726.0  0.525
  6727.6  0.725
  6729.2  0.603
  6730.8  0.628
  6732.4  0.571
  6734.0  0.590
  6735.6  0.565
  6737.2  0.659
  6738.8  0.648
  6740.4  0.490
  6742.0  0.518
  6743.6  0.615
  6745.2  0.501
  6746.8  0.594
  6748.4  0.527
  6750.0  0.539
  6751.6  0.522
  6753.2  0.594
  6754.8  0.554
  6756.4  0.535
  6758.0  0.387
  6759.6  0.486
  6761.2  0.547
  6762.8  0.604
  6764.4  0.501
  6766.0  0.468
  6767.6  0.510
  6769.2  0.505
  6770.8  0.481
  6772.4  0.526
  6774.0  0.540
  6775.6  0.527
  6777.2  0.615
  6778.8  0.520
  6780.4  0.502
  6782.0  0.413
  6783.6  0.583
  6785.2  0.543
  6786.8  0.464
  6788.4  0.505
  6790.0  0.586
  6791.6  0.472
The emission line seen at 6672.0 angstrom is C III]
